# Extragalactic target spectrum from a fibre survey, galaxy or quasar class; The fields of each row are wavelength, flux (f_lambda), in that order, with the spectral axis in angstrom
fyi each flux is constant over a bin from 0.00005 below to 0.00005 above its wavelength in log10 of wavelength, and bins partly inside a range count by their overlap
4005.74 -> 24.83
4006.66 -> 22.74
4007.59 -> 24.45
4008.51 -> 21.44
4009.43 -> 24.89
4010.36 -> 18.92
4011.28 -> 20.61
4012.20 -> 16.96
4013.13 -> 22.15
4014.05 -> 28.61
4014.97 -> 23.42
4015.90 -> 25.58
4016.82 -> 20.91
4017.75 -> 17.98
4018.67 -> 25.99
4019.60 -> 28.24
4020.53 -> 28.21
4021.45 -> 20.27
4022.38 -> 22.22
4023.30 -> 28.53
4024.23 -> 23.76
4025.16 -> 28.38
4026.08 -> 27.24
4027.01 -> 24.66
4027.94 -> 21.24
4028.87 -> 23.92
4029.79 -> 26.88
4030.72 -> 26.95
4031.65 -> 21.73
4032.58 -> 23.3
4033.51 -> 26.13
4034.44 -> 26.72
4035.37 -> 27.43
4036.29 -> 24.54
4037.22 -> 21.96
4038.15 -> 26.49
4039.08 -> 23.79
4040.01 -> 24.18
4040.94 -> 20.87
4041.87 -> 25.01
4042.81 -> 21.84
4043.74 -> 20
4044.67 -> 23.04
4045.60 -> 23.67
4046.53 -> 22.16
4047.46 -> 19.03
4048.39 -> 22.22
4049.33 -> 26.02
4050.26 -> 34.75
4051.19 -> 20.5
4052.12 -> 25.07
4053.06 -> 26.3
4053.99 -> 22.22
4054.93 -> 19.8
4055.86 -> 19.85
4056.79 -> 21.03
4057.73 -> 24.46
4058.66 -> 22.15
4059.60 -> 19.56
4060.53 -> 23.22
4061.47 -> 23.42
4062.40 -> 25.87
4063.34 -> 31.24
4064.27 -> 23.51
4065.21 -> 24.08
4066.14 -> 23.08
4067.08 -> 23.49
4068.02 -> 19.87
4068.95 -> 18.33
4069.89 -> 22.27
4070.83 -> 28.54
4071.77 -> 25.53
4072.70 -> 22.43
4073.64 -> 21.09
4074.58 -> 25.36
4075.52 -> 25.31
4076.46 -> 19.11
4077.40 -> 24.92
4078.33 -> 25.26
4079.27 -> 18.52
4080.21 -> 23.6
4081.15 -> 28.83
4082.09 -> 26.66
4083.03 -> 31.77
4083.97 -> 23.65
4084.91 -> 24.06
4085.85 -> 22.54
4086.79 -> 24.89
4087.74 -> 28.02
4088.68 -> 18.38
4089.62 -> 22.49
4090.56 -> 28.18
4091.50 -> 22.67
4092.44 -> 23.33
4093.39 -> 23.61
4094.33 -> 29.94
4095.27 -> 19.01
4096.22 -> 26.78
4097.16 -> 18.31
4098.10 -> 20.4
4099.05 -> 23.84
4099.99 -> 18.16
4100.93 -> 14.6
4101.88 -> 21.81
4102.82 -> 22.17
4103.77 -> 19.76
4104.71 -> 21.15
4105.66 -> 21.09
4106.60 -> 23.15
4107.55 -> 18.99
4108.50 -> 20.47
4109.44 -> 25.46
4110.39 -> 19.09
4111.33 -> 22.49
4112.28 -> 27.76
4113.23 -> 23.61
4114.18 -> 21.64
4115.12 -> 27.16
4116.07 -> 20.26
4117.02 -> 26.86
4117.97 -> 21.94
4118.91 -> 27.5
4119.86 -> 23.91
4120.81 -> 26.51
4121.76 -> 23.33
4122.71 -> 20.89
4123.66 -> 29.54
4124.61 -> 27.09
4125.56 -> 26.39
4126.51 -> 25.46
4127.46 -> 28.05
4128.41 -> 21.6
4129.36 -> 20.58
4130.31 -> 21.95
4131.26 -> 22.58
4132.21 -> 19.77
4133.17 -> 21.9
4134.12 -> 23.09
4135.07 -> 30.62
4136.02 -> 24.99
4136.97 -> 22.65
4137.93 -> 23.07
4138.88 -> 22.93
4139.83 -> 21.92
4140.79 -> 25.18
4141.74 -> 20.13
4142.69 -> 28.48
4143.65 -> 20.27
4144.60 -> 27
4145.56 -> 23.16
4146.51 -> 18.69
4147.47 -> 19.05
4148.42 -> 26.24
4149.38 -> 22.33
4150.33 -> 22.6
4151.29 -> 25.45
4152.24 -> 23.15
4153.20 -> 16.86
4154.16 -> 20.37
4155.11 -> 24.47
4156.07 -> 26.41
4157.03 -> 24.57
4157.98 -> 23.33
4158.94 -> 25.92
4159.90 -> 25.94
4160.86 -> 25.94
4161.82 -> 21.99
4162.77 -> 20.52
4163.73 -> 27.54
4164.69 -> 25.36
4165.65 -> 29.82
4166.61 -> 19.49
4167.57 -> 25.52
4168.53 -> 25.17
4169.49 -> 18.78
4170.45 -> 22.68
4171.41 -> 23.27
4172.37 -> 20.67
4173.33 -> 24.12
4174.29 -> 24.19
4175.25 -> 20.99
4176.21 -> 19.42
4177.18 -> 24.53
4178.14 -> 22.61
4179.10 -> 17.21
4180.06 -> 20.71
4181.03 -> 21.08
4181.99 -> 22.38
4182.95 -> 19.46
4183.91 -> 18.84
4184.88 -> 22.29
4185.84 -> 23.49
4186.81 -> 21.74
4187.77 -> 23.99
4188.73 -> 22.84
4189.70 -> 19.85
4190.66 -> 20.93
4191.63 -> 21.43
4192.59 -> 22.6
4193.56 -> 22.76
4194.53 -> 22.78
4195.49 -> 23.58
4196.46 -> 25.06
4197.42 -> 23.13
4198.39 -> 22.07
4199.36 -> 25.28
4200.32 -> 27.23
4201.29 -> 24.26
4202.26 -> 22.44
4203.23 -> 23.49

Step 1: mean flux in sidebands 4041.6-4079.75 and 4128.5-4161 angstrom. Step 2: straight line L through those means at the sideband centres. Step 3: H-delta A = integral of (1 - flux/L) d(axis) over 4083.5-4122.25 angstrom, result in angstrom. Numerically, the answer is 0.6 angstrom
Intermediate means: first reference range 23.2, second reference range 23.2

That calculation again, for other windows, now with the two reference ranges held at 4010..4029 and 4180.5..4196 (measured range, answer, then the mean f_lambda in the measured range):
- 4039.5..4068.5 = 0.1 angstrom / 23.3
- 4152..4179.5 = -1.3 angstrom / 23.1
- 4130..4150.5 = -0.7 angstrom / 23.1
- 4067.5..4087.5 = -0.8 angstrom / 24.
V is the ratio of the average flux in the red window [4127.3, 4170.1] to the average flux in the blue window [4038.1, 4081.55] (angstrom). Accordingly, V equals 1.00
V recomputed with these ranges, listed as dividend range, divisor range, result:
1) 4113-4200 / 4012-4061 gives 0.97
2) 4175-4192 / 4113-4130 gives 0.87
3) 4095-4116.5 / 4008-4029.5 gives 0.91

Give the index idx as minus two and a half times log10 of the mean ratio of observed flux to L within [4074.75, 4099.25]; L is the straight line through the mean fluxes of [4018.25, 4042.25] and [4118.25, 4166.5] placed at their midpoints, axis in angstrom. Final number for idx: 0.018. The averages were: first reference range 24.9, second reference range 23.9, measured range 24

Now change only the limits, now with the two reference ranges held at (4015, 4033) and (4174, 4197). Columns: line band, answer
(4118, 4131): -0.085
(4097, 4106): 0.153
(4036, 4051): 0.024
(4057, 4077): 0.018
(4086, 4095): -0.046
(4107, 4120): -0.015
